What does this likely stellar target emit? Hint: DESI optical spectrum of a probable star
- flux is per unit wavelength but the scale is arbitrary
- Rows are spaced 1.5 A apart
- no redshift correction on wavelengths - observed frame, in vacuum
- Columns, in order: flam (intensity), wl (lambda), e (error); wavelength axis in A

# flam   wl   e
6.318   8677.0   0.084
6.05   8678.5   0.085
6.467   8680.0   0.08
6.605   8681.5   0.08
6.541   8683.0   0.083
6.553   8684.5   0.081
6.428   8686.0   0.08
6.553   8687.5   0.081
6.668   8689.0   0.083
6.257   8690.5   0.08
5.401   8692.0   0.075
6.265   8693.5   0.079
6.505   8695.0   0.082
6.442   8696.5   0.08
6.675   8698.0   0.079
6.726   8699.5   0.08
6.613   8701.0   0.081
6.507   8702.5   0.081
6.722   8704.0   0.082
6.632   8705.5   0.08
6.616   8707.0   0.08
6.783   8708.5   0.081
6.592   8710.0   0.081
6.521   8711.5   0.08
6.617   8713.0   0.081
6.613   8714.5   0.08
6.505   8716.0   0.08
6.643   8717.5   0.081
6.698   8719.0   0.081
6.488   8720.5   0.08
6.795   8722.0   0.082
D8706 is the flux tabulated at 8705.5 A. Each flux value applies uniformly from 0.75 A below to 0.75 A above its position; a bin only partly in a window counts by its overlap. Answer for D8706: 6.632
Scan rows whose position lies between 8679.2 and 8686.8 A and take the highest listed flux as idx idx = 6.605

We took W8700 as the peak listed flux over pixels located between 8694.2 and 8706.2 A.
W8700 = 6.726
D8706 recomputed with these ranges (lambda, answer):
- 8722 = 6.795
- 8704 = 6.722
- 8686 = 6.428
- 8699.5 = 6.726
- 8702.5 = 6.507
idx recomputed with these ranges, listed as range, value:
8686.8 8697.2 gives 6.668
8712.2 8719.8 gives 6.698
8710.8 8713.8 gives 6.617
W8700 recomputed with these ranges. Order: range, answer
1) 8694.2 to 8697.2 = 6.505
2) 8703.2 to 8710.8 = 6.783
